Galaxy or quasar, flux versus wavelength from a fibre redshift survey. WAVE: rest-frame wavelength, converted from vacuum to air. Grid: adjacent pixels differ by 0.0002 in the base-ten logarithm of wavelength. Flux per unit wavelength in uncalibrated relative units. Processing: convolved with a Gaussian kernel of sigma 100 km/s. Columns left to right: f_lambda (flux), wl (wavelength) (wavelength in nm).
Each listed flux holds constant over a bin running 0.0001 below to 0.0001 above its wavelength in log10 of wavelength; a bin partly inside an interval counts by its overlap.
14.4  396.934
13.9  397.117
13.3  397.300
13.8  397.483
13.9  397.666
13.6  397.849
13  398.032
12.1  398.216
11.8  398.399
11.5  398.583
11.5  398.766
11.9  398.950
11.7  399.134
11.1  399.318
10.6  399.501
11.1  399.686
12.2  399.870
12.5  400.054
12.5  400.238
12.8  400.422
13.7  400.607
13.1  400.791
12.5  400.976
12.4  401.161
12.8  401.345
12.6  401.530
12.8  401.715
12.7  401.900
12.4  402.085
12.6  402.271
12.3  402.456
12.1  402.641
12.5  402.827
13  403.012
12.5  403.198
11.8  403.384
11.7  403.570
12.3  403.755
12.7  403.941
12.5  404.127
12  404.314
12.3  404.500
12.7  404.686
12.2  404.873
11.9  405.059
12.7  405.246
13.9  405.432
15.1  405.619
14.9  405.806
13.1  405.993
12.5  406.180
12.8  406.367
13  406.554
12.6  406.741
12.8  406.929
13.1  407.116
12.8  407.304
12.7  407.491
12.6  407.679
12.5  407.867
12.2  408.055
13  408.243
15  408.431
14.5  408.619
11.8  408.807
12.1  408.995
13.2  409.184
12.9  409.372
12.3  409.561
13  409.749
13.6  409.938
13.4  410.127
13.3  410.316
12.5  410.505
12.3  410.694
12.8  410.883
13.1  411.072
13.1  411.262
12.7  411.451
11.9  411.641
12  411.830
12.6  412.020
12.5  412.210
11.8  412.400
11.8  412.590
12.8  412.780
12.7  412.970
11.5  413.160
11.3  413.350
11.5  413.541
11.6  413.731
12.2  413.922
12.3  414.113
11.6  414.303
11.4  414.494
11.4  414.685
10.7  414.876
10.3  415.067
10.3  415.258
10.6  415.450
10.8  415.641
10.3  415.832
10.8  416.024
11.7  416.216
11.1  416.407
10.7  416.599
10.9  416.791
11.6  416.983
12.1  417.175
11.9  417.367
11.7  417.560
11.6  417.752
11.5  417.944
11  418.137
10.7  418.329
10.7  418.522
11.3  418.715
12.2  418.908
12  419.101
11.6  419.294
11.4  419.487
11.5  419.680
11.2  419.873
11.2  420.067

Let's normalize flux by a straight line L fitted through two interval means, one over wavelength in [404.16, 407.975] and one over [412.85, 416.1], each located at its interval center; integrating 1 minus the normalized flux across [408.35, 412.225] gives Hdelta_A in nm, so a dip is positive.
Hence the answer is -0.26 nm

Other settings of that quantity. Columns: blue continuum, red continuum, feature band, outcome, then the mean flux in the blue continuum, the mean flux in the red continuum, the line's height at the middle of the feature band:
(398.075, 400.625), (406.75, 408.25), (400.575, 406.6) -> -0.20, 11.9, 12.7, 12.3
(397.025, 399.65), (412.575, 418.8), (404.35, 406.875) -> -0.23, 12.4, 11.3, 11.9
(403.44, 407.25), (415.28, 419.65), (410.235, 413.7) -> -0.10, 12.8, 11.3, 12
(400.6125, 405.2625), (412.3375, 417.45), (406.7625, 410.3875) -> -0.31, 12.5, 11.4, 12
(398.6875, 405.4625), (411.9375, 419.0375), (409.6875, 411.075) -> -0.14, 12.3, 11.4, 11.8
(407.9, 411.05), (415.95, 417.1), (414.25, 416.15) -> 0.11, 13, 11.2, 11.5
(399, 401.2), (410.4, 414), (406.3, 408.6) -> -0.14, 12.2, 12.2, 12.2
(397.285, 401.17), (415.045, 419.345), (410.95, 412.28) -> -0.11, 12.4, 11.2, 11.6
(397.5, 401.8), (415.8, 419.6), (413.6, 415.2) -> 0.02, 12.4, 11.4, 11.5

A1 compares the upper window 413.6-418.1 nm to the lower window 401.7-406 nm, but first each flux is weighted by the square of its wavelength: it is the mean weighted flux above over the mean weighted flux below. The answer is 0.9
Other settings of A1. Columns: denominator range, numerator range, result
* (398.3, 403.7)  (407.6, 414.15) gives 1.08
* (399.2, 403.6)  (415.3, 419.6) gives 0.99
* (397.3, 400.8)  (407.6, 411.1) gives 1.10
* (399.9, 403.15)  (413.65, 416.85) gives 0.94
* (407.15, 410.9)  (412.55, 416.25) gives 0.90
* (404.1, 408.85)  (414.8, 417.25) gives 0.88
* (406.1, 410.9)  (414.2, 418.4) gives 0.90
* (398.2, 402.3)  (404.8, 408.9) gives 1.11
